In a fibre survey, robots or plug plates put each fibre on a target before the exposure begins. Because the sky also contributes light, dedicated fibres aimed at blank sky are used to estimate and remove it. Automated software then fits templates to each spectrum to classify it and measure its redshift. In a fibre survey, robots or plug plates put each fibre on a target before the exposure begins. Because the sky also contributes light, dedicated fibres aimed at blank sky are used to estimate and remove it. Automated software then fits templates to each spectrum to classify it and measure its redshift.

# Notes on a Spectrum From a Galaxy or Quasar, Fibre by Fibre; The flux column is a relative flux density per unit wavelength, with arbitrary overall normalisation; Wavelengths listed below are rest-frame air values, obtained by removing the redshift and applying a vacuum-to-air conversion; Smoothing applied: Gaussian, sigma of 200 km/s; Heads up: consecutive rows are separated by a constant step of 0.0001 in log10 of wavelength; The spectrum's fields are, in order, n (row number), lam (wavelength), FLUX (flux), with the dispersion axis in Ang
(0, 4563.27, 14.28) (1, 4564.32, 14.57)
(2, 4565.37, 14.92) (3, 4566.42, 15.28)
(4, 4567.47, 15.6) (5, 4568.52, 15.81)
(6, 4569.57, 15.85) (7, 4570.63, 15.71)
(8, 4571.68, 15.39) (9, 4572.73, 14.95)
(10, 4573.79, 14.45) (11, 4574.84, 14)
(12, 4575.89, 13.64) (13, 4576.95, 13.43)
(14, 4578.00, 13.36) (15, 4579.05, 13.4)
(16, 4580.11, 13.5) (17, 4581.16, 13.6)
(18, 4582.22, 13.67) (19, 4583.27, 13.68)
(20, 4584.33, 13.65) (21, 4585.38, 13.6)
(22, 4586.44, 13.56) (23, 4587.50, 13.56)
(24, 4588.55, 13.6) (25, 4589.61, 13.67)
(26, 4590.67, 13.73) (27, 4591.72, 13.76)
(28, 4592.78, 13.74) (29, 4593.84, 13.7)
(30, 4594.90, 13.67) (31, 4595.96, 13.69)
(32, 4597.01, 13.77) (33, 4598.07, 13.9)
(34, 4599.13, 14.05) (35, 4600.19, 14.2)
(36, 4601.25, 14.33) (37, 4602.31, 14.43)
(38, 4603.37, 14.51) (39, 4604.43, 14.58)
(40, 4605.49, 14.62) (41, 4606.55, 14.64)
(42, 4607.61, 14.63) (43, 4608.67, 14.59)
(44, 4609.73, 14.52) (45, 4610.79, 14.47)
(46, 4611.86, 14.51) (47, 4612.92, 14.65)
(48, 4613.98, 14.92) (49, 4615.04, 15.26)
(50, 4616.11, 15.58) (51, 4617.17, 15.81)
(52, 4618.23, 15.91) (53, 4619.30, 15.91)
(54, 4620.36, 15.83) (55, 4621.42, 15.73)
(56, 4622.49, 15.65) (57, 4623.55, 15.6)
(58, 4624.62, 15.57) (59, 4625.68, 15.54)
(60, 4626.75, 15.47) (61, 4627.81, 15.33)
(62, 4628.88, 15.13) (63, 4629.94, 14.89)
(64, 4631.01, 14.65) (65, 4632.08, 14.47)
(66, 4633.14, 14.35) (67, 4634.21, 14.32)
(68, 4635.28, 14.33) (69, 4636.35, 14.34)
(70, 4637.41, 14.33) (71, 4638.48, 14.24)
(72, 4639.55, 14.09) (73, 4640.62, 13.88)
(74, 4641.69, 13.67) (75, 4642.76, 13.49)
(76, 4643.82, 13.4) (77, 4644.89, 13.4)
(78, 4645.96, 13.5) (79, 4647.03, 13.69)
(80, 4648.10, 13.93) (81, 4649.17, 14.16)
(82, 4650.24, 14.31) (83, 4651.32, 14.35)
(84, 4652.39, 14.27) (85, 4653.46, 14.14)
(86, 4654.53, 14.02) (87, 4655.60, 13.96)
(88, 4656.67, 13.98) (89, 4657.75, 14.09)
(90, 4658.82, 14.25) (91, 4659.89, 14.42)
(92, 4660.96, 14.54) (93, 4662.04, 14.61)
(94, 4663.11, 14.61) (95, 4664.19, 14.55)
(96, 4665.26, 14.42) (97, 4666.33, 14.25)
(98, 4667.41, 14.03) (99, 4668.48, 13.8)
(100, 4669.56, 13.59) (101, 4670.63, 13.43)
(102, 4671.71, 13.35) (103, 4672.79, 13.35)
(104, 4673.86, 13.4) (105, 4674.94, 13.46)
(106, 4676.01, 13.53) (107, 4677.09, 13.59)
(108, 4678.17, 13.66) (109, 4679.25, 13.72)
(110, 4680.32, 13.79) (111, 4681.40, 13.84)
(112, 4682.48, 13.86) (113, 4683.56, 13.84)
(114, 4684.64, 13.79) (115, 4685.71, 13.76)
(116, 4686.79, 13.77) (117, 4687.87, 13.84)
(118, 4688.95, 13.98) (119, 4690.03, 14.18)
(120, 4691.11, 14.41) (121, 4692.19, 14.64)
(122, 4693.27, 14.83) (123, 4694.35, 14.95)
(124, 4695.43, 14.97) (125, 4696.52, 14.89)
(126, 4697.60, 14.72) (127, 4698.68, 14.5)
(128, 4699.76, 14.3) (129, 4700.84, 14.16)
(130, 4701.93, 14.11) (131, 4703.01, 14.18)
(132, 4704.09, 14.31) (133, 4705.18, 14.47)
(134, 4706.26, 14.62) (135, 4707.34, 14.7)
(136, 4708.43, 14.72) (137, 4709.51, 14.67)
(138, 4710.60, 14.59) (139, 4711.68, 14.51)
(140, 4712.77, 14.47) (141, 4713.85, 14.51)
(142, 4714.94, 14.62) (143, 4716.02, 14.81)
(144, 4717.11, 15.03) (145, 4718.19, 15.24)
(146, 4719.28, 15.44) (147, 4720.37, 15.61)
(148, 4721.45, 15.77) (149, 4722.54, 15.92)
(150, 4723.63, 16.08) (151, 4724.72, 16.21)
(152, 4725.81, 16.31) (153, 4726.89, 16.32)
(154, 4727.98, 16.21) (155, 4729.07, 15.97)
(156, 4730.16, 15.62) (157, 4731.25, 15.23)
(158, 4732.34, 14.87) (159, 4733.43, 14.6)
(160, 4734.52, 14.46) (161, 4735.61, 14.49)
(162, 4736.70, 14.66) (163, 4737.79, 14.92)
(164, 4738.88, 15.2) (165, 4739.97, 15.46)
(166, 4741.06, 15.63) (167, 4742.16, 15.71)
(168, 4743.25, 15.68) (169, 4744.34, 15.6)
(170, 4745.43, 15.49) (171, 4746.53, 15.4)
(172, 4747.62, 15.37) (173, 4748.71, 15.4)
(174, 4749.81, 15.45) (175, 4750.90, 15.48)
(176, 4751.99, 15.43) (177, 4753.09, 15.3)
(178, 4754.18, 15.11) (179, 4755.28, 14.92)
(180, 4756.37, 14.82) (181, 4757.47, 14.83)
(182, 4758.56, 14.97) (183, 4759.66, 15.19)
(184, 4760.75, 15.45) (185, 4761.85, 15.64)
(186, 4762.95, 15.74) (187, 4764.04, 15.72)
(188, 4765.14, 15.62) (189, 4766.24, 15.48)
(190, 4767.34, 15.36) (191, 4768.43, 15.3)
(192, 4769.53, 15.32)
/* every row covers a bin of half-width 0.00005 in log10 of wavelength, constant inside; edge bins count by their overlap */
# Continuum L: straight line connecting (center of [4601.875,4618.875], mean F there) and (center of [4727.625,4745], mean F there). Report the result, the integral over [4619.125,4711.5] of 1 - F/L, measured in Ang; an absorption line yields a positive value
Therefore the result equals 4.53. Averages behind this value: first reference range 14.9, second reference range 15.3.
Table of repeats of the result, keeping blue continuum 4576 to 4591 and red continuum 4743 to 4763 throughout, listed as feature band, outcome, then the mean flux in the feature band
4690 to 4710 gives 0.3 Ang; 14.6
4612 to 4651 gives -1.8 Ang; 14.7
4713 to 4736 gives -0.6 Ang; 15.4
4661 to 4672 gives 0.2 Ang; 14.1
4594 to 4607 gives -0.4 Ang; 14.2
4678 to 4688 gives 0.6 Ang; 13.8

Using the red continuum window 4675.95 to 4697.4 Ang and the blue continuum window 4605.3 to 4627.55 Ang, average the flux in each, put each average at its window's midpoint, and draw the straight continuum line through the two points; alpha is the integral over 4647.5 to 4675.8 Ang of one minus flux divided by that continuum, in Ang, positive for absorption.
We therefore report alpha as 0.9 Ang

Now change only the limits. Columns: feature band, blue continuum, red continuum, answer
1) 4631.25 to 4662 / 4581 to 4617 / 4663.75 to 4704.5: 0.0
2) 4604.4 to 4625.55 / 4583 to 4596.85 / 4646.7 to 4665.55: -2.0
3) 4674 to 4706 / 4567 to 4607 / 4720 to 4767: 1.8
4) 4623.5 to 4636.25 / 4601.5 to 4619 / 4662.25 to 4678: -0.4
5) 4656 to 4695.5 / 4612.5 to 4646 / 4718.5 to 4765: 2.7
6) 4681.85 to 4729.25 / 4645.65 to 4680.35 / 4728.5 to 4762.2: -0.5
